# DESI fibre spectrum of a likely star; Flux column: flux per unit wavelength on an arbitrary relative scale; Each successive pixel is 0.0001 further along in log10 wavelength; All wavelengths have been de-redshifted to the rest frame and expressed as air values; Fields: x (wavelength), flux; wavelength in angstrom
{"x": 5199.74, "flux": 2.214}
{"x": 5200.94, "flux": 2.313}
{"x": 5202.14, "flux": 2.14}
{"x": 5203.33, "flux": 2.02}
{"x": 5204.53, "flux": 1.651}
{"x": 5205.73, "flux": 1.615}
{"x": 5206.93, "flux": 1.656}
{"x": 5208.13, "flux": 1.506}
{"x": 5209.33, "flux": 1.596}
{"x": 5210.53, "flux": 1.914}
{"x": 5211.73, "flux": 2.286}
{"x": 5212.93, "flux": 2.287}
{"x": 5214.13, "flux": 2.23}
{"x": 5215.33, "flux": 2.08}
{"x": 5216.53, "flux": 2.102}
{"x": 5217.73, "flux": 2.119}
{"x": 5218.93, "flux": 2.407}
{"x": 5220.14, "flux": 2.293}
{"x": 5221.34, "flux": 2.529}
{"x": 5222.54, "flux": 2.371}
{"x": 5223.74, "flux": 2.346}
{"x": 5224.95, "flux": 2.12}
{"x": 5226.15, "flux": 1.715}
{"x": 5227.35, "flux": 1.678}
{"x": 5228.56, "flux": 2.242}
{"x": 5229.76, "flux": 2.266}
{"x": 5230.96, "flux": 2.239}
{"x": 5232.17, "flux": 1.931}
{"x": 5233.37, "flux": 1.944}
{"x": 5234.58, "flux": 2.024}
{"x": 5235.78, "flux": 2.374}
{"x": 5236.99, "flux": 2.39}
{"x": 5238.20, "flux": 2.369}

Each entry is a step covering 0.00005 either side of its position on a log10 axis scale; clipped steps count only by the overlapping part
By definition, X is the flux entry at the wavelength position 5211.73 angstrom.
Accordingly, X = 2.286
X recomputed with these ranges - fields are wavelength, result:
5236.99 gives 2.39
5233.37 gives 1.944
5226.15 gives 1.715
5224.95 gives 2.12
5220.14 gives 2.293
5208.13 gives 1.506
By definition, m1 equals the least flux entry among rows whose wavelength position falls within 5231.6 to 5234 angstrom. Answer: 1.931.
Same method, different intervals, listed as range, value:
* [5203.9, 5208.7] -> 1.506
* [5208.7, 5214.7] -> 1.596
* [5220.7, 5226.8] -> 1.715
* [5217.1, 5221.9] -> 2.119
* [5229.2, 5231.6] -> 2.239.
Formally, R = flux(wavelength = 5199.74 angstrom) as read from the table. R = 2.214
